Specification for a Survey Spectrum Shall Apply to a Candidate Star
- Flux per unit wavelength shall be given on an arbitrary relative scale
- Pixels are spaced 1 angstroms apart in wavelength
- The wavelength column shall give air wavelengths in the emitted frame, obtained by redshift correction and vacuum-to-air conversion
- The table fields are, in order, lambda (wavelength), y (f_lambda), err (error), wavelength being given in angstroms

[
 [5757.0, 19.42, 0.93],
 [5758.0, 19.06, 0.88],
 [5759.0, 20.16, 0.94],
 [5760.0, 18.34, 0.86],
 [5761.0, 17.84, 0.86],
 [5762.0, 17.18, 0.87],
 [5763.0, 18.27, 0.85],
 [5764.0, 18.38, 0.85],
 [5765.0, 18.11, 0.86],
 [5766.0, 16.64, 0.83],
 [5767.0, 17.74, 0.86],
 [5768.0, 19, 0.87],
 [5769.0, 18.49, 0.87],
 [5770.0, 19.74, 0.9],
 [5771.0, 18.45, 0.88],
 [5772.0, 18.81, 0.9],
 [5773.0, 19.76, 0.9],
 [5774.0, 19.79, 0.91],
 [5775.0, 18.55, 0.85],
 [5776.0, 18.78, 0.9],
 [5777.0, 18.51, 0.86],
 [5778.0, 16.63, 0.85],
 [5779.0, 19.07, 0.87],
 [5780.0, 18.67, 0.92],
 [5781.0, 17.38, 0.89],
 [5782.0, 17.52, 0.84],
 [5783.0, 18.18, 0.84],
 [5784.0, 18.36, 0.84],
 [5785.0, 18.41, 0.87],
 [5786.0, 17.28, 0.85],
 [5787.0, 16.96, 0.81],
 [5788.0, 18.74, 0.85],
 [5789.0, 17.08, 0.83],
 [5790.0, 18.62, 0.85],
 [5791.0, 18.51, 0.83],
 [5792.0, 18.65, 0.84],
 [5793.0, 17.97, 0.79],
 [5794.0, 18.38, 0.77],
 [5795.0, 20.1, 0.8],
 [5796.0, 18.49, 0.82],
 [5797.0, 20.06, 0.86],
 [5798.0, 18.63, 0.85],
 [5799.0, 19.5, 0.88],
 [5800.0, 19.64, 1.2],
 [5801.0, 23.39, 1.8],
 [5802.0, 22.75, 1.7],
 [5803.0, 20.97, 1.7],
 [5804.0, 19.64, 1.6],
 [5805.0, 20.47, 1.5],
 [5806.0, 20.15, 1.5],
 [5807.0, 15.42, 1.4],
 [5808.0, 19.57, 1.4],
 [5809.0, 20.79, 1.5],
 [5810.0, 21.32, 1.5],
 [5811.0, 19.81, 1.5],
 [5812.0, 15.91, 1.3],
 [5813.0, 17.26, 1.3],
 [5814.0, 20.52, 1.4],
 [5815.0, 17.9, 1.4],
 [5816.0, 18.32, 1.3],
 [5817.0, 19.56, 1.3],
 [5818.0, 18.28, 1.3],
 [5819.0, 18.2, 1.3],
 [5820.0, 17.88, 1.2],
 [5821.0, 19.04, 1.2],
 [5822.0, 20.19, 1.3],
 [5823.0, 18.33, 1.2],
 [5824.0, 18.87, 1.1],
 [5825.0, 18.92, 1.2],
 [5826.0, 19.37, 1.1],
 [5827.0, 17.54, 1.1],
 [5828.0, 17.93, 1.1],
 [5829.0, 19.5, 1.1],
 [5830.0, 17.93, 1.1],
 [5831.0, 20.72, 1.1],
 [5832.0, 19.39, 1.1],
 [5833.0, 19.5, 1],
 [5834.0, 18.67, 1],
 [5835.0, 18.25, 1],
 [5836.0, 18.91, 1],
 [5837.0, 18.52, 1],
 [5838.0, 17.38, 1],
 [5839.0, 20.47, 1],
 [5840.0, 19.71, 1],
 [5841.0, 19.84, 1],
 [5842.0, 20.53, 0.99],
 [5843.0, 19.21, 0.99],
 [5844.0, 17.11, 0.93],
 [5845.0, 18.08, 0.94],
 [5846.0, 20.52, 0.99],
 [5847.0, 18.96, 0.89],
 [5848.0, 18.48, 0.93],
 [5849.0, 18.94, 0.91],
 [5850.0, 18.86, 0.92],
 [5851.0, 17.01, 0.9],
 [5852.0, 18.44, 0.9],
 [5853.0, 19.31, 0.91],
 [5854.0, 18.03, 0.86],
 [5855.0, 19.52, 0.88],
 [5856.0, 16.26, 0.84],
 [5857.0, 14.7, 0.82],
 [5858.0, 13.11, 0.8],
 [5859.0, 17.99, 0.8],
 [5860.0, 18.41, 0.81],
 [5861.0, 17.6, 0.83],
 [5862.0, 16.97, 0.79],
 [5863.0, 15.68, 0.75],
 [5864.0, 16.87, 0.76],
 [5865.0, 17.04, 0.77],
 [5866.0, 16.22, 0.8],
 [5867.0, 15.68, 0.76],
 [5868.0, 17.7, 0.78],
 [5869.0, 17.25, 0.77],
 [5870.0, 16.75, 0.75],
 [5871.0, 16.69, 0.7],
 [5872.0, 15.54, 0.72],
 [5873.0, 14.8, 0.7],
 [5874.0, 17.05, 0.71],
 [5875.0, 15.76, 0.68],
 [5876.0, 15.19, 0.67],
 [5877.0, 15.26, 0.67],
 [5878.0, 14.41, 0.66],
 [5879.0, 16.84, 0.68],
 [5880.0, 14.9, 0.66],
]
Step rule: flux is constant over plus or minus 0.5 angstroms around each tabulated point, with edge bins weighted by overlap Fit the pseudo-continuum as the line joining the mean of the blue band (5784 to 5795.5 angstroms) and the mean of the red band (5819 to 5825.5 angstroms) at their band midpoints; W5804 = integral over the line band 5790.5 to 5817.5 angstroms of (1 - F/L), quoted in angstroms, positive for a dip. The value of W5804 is -1.31 angstroms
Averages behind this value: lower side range 18.3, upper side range 18.8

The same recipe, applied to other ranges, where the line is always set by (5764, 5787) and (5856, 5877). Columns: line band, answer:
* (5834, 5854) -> -2.41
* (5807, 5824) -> -1.34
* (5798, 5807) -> -1.35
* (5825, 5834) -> -0.96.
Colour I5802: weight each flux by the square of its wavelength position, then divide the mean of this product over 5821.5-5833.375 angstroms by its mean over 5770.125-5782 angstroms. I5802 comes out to 1.04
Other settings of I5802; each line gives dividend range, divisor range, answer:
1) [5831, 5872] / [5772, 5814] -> 0.97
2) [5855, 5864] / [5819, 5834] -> 0.89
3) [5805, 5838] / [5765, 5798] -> 1.04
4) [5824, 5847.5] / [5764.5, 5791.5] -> 1.06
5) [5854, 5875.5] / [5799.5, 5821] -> 0.87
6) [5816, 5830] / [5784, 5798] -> 1.03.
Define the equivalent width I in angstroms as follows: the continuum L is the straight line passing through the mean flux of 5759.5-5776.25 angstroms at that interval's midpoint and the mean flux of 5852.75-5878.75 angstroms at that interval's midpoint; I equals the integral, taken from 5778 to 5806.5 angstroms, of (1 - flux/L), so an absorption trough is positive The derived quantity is -1.7 angstroms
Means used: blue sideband 18.5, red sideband 16.5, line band 19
